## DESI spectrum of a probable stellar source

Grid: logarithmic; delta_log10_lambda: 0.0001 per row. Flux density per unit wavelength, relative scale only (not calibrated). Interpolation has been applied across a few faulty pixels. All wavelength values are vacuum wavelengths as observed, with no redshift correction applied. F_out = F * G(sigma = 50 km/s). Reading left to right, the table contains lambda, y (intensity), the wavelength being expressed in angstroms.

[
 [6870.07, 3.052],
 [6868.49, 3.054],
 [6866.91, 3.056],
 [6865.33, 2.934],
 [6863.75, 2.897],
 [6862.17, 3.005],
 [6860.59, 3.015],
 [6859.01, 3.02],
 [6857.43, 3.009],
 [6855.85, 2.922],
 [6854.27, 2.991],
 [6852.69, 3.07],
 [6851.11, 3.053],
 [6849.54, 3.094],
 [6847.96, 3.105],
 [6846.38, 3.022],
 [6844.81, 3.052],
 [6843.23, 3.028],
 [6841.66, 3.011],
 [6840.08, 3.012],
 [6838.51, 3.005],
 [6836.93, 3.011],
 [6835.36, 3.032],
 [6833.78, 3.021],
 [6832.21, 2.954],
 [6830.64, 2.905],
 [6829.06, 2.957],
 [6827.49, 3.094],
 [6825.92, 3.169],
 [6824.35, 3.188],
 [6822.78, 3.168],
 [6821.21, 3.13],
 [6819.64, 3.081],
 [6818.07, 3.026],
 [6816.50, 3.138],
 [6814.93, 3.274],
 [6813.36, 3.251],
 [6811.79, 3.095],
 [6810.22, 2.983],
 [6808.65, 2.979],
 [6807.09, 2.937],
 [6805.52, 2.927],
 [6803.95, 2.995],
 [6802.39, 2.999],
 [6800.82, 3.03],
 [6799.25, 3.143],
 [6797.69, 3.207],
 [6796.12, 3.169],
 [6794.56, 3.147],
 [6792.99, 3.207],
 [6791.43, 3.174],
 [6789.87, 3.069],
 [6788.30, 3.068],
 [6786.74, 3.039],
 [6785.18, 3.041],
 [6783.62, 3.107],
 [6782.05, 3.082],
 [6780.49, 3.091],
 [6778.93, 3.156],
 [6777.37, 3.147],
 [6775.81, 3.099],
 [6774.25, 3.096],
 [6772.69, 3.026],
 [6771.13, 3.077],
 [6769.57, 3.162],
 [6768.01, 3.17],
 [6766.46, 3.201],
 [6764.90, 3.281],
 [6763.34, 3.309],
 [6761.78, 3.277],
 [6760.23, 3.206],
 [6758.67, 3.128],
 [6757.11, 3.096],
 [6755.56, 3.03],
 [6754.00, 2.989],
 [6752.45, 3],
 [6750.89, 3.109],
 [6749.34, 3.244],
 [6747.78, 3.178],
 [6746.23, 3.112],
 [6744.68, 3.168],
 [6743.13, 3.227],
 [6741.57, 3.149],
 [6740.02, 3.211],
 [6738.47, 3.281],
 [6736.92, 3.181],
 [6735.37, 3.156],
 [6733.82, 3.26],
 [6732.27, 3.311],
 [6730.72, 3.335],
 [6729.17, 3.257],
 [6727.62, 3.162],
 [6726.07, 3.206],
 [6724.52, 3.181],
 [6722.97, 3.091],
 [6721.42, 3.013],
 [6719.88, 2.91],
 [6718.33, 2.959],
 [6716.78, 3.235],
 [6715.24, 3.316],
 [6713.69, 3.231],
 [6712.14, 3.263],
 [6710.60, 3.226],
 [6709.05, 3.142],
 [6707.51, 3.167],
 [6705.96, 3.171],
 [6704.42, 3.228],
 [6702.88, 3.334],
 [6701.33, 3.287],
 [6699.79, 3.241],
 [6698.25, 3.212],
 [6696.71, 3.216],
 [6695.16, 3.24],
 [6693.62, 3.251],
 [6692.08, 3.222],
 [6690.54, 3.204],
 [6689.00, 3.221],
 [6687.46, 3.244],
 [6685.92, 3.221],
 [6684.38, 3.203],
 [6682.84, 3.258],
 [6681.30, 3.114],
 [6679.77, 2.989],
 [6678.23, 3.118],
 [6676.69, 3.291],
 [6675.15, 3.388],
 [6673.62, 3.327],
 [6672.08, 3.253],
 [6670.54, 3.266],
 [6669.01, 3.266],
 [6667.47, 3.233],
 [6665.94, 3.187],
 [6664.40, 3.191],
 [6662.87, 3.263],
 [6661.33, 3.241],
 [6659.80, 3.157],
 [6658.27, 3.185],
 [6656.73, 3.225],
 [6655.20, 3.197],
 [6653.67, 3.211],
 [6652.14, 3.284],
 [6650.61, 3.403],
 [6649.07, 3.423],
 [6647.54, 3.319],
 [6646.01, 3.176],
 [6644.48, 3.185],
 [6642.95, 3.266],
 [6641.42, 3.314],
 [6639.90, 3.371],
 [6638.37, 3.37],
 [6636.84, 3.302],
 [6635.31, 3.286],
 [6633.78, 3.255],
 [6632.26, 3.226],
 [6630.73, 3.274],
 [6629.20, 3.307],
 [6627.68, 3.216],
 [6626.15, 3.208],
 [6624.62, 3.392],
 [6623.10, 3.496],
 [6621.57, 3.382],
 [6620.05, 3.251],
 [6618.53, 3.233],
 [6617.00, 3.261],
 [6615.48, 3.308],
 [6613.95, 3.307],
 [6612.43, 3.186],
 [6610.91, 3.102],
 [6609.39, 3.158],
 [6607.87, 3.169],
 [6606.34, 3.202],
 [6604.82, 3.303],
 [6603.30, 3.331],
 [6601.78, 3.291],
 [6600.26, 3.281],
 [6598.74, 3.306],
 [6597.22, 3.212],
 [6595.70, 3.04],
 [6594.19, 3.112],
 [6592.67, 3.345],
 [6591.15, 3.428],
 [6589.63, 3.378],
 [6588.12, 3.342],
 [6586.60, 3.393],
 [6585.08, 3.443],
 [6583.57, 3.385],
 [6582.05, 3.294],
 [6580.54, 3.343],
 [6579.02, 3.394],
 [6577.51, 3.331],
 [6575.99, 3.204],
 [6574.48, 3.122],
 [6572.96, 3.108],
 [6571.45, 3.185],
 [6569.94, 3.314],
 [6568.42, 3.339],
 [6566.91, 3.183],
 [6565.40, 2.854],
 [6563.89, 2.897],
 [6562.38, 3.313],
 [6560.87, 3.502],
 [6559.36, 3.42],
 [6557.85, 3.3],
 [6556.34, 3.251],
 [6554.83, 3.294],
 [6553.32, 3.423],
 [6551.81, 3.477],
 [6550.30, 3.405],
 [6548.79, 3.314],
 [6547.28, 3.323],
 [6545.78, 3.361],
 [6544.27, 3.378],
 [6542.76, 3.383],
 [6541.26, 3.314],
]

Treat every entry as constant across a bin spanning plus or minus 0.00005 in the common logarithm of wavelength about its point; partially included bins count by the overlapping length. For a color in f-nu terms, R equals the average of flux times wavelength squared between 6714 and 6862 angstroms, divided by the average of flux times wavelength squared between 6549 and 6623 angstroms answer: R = 1.0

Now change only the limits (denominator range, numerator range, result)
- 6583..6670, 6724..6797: 1.00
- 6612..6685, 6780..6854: 0.99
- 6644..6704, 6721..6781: 1.00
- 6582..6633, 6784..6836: 1.00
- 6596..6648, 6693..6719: 1.01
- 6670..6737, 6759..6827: 1.00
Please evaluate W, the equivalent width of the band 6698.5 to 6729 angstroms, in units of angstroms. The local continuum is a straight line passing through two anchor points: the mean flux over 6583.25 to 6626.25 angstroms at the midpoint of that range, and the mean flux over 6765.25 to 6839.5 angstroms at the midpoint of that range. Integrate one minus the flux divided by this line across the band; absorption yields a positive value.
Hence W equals 0.0 angstroms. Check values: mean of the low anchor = 3.28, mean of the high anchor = 3.09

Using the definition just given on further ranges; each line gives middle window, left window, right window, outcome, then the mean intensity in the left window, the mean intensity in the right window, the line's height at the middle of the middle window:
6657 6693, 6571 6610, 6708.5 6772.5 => -0.04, 3.27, 3.17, 3.22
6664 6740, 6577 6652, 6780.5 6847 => -0.36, 3.29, 3.07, 3.19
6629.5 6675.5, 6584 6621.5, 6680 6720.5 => -0.45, 3.27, 3.2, 3.24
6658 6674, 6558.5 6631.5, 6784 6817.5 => -0.13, 3.27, 3.09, 3.21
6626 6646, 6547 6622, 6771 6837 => -0.28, 3.27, 3.08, 3.23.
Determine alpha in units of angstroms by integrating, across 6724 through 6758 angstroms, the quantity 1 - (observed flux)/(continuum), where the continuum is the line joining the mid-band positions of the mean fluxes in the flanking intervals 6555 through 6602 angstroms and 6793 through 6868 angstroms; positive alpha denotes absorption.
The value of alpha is -0.50 angstroms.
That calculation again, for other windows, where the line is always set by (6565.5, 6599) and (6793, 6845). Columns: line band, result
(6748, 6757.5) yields 0.1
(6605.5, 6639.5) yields -0.3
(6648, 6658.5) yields -0.2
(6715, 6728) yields 0.2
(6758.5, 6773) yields -0.4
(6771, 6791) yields 0.1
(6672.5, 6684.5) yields -0.1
